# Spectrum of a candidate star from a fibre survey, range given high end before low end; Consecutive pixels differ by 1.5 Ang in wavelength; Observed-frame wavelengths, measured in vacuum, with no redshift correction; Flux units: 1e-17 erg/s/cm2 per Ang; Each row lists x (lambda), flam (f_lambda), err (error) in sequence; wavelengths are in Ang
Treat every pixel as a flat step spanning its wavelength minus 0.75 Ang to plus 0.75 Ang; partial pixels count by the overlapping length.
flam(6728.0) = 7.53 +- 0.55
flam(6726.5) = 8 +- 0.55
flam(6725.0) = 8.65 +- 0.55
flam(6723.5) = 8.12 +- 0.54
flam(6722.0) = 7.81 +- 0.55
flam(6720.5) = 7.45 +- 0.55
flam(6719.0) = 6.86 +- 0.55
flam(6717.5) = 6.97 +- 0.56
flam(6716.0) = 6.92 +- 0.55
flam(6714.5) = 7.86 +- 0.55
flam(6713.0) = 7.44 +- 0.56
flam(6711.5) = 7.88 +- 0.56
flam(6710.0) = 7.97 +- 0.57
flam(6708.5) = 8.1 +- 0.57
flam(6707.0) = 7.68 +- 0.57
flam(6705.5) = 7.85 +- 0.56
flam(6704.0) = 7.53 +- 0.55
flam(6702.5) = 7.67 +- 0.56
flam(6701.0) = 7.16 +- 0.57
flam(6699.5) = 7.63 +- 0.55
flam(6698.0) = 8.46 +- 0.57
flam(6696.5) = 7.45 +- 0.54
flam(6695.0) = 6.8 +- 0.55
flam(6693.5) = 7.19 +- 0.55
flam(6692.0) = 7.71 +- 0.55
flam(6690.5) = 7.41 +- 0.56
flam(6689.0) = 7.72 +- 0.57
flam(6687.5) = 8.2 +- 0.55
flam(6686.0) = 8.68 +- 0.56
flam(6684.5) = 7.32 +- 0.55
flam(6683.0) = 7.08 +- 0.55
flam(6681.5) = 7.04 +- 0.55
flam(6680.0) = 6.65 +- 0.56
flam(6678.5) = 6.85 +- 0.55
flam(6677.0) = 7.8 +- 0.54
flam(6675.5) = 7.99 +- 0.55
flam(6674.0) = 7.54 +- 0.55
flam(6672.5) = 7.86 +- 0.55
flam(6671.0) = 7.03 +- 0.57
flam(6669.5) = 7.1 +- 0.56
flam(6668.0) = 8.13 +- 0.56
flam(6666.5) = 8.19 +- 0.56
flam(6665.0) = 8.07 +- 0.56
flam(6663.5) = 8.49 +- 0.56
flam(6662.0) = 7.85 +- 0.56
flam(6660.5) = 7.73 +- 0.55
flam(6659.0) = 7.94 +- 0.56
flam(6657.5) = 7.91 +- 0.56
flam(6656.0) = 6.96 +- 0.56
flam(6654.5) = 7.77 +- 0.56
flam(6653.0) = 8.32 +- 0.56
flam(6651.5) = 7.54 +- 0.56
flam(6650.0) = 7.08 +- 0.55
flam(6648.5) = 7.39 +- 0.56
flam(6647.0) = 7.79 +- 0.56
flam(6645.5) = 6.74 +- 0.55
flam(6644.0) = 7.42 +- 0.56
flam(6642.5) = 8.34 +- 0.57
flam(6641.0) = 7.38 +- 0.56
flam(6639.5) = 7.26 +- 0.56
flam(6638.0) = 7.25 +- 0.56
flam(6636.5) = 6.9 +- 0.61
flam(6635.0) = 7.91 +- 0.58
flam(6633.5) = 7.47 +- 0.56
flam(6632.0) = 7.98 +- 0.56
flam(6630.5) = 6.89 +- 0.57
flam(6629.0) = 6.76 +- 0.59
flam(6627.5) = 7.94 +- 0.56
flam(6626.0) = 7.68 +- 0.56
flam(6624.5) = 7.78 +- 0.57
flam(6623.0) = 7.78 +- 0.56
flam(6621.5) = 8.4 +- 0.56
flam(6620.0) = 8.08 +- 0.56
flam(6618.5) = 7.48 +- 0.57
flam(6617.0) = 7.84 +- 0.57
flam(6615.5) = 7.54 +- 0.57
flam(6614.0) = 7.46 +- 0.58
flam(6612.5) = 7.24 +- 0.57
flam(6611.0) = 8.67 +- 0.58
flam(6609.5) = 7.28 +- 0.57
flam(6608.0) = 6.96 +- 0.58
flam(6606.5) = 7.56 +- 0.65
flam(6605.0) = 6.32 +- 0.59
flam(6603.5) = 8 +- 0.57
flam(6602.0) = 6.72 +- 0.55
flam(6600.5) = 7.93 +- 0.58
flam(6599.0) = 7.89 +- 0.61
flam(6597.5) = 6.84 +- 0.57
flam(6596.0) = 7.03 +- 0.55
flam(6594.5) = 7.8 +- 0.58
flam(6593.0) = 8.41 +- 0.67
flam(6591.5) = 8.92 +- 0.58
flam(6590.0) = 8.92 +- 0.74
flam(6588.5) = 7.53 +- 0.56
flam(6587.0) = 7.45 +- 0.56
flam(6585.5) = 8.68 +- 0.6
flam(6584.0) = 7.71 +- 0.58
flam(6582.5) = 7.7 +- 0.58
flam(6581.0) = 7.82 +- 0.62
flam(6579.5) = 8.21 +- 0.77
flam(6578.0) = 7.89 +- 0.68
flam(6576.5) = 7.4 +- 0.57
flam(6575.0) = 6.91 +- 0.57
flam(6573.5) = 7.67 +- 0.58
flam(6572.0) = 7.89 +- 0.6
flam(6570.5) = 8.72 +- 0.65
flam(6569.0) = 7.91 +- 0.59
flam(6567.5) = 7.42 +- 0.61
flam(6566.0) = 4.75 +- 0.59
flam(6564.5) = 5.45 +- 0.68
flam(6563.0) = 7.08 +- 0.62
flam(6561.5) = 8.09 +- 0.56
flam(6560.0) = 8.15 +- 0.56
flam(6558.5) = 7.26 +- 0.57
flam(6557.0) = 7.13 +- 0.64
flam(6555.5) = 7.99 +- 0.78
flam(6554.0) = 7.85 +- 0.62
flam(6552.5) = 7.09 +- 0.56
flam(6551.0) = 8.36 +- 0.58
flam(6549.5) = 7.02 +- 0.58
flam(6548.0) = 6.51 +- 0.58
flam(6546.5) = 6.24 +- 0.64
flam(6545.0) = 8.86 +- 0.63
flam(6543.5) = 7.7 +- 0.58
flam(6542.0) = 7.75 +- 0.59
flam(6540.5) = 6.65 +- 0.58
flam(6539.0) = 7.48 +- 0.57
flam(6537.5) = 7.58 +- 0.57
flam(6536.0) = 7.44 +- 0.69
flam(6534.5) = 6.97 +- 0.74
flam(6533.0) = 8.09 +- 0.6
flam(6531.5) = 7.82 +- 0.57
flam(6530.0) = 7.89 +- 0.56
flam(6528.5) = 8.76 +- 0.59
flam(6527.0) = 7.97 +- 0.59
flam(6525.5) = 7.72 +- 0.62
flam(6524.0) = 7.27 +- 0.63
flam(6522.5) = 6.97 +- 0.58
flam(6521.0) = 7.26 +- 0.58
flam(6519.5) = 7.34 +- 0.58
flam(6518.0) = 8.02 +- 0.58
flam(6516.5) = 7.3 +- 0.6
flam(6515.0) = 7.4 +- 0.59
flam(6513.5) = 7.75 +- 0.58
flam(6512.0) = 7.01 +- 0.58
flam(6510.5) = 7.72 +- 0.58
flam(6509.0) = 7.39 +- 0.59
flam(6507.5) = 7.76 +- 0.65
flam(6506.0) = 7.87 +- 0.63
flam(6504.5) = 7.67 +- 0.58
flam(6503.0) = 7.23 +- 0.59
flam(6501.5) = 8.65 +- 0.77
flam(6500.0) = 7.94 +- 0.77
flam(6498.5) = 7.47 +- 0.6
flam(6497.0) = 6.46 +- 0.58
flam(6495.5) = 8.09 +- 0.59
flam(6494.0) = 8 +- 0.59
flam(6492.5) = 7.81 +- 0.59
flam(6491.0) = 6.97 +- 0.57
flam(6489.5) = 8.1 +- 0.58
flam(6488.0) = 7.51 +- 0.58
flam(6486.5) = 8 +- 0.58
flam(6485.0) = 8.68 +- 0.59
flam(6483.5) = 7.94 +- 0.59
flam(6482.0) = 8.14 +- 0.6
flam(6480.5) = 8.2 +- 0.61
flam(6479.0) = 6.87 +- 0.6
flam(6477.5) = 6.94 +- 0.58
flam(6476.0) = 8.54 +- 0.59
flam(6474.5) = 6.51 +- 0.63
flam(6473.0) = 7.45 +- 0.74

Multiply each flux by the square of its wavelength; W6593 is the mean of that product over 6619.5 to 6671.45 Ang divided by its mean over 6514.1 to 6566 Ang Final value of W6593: 1.06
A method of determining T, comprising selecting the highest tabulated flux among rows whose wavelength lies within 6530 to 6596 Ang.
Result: 8.92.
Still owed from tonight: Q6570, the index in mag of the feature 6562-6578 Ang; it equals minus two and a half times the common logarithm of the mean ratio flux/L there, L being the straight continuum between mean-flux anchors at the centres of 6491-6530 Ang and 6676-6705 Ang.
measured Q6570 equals 0.06 mag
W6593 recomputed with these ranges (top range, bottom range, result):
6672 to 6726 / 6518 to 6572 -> 1.07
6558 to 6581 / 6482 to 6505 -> 0.97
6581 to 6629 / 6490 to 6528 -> 1.05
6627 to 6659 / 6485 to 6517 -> 1.02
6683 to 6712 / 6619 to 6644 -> 1.03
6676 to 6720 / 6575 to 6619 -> 1.01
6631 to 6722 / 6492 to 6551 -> 1.05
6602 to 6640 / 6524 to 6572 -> 1.03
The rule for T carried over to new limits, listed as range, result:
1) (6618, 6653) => 8.4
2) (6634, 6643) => 8.34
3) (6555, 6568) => 8.15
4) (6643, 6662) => 8.32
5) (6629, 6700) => 8.68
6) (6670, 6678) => 7.99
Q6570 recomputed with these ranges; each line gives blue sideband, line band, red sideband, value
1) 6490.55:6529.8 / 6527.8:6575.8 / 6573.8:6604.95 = 0.03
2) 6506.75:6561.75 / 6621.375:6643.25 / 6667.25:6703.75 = 0.00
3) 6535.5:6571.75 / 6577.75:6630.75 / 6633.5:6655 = -0.04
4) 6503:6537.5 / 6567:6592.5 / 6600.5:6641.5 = -0.05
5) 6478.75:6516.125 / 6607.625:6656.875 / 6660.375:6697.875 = 0.01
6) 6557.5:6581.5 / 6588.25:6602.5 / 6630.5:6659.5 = -0.05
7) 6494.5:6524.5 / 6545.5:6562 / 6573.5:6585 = 0.03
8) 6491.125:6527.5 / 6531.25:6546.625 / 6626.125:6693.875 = 0.00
